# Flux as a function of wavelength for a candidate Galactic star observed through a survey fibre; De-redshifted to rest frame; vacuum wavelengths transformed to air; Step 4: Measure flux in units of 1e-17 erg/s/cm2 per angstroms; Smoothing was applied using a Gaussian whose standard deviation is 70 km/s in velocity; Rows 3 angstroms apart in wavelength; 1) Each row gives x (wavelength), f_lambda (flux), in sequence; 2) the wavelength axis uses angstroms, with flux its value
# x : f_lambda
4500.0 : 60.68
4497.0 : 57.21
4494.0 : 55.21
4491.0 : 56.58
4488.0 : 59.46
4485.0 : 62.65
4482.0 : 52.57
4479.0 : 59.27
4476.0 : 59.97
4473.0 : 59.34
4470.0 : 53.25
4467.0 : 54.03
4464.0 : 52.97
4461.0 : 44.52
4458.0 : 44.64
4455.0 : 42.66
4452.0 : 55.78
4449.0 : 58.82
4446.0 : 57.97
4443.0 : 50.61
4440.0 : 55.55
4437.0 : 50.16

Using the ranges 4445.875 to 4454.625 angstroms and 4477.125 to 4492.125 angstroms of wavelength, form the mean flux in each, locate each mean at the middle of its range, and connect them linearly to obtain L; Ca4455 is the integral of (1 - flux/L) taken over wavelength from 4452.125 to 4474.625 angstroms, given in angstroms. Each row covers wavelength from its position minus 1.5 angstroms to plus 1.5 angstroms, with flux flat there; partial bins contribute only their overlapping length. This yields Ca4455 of 2.4 angstroms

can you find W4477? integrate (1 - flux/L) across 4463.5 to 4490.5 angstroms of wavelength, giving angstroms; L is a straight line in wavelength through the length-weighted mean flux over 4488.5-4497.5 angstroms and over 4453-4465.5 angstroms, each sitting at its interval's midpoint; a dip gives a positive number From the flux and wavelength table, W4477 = -2.8 angstroms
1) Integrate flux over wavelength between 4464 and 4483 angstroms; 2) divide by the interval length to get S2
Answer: 56.2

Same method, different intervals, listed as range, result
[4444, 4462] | 50.9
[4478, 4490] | 58.4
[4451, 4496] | 54.2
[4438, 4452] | 55.5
